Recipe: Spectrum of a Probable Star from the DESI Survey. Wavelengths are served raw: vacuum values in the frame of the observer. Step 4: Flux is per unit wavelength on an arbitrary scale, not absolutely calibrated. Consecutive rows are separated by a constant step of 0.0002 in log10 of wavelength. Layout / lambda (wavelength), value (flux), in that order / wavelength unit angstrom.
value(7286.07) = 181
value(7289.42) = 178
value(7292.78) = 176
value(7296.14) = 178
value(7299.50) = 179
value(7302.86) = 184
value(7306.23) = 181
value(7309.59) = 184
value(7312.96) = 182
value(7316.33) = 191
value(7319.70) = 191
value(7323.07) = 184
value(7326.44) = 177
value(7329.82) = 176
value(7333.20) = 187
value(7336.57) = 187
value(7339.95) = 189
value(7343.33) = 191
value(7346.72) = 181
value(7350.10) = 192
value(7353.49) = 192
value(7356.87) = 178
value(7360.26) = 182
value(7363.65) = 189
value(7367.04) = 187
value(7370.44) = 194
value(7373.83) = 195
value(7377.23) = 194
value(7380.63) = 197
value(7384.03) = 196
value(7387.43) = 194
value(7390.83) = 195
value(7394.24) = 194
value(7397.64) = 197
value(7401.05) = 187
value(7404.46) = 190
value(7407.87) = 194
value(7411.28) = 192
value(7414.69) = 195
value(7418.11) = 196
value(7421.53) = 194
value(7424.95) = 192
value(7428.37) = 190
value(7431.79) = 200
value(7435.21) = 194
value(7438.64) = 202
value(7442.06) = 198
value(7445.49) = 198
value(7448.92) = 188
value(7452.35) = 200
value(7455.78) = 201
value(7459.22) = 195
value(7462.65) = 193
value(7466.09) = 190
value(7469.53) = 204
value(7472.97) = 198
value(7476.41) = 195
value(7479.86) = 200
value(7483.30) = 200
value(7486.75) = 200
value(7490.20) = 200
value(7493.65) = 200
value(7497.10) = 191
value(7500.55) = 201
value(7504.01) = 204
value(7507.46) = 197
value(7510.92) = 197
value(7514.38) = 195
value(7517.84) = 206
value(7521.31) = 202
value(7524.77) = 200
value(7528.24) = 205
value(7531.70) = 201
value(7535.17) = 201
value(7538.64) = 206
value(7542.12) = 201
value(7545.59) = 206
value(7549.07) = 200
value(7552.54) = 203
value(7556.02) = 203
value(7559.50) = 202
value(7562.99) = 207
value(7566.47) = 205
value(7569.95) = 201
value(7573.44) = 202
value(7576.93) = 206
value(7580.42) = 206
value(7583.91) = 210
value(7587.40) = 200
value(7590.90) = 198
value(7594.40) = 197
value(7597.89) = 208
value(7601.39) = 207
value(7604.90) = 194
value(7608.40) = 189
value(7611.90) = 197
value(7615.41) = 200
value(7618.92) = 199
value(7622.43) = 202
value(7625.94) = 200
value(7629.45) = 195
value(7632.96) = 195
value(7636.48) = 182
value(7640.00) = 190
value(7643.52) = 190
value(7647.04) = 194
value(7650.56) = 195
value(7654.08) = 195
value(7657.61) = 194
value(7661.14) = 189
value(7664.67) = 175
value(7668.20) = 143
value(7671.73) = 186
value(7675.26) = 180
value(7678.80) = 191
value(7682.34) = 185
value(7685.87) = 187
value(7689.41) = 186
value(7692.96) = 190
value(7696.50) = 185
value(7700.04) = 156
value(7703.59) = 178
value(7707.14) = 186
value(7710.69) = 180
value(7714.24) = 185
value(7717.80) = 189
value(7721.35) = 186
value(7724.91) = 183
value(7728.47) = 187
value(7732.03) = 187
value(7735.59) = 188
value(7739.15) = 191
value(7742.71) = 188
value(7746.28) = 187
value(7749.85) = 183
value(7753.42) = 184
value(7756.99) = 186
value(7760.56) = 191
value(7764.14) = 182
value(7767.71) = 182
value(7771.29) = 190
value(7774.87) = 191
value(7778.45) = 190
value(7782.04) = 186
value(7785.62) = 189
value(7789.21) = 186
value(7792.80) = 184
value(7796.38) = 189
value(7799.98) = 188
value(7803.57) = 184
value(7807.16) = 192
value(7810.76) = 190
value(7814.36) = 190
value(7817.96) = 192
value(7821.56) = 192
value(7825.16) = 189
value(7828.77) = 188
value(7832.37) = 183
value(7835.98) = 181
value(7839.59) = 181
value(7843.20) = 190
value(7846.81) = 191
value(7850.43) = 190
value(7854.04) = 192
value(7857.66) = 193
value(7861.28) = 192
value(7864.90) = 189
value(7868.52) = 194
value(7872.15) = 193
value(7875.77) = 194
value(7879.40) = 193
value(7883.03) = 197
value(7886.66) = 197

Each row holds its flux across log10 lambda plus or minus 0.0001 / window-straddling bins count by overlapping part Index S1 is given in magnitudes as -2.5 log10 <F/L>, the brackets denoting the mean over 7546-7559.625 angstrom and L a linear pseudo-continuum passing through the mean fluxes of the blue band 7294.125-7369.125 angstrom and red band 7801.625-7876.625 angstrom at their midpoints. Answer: -0.087 mag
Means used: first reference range 185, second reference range 189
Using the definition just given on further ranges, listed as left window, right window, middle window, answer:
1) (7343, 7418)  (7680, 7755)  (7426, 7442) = -0.04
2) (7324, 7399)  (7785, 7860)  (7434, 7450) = -0.04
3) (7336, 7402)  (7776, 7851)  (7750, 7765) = 0.01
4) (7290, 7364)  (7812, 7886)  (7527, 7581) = -0.09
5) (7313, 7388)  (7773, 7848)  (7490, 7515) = -0.06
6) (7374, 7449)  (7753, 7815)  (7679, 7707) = 0.04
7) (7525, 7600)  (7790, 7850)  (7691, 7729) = 0.07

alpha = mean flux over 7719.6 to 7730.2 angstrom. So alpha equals 185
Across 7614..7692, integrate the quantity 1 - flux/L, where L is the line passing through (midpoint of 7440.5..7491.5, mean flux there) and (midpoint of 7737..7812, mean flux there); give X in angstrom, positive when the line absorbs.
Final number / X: 1.0 angstrom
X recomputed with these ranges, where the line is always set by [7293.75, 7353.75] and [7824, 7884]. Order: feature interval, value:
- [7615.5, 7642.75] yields -1.1 angstrom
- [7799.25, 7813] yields 0.1 angstrom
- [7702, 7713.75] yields 0.4 angstrom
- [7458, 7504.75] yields -2.9 angstrom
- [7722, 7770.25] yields 0.7 angstrom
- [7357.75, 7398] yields -1.6 angstrom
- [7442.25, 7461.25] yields -1.1 angstrom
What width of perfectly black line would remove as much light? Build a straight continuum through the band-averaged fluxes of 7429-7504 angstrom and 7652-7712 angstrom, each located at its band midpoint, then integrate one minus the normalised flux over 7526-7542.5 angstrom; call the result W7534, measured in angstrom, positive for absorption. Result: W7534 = -0.9 angstrom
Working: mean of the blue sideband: 198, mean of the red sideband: 182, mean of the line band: 203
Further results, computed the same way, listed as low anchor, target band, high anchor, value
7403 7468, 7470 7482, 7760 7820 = -0.3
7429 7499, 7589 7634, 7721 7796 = -1.5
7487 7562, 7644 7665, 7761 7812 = 0.3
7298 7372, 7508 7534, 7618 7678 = -1.9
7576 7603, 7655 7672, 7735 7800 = 1.7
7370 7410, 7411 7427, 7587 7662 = 0.0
